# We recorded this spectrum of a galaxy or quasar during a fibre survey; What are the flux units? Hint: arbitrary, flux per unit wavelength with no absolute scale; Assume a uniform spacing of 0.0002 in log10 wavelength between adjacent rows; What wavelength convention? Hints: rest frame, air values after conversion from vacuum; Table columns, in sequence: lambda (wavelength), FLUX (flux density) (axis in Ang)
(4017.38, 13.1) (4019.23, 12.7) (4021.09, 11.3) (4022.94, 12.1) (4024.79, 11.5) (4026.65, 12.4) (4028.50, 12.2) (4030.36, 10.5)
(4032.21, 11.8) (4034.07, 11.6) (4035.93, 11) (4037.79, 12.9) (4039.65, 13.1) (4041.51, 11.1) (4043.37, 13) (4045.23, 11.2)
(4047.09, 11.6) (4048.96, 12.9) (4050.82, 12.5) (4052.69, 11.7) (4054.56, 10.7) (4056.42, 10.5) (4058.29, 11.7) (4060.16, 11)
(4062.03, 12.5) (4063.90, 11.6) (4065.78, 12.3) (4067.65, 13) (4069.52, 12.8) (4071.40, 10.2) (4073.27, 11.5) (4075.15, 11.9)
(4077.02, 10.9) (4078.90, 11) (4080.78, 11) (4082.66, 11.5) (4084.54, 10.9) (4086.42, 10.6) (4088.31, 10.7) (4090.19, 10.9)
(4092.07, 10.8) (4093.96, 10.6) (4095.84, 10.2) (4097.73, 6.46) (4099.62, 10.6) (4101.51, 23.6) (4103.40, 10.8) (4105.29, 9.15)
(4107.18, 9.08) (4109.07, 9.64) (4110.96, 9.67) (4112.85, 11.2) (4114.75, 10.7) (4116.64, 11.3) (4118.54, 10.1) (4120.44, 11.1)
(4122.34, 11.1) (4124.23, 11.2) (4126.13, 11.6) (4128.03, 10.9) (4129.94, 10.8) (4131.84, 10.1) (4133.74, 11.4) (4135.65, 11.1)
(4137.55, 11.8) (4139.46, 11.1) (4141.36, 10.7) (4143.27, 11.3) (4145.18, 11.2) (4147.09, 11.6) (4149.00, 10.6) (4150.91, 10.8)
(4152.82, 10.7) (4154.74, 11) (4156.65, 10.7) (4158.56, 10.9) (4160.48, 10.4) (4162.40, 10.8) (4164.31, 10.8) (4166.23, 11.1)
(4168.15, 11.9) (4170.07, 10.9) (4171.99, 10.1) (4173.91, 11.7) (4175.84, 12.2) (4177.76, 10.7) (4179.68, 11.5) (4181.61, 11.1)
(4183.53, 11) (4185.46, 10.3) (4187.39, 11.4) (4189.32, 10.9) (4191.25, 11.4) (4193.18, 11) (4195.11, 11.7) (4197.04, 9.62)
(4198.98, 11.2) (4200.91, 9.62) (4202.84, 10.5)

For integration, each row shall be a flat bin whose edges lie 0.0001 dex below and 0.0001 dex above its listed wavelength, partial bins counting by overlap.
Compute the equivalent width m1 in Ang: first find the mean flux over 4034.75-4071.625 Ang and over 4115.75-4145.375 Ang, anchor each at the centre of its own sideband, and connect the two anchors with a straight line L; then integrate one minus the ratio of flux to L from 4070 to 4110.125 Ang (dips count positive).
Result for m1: 1.5 Ang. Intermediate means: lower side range 11.9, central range 11.1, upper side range 11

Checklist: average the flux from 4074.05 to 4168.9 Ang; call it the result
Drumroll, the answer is 11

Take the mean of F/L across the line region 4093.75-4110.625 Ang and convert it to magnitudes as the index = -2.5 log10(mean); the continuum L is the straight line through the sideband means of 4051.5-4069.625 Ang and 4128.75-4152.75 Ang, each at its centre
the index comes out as 0.03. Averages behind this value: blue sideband 11.7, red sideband 11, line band 11.1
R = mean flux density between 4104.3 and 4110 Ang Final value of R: 9.31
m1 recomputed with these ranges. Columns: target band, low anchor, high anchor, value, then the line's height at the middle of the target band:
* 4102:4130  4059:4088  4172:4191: 1.5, 11.4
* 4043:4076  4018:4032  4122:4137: -0.6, 11.6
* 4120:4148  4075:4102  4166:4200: 0.1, 11.2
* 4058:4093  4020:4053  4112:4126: 0.2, 11.5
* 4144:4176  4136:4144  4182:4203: 0.2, 11.1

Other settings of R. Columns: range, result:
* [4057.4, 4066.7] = 11.8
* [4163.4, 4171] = 11.2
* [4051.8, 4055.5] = 11.2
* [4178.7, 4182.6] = 11.3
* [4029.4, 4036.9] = 11.2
